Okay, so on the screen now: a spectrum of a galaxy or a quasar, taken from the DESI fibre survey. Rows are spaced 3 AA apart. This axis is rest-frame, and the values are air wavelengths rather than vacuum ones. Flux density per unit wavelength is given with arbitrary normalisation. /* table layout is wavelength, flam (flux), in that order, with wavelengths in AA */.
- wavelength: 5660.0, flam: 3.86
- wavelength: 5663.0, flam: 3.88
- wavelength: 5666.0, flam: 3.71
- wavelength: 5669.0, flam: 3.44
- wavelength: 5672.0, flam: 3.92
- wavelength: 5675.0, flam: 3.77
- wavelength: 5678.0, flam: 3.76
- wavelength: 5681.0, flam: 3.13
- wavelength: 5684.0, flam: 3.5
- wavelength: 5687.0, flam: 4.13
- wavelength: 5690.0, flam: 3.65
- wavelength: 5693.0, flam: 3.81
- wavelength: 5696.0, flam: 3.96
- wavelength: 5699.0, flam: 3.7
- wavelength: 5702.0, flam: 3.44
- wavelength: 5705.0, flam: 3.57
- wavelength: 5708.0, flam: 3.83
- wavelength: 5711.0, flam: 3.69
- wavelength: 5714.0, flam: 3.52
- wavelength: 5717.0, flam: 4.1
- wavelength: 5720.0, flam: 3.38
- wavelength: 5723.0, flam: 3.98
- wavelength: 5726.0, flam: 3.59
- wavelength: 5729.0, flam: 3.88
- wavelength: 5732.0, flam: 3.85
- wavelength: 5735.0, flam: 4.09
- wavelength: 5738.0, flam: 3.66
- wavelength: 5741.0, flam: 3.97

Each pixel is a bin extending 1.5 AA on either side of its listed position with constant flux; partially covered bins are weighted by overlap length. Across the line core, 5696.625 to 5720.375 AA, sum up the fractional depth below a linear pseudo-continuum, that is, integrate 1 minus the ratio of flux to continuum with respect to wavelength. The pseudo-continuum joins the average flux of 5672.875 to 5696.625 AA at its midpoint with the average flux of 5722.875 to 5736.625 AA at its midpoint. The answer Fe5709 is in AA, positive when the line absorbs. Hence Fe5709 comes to 0.7 AA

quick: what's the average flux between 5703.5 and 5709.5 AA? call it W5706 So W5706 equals 3.7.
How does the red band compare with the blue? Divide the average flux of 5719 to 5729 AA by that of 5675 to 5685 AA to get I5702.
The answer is 1.1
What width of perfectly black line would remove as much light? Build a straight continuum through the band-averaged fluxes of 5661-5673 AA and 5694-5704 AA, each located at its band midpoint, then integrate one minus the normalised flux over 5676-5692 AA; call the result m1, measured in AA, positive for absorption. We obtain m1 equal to 0.3 AA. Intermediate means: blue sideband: 3.73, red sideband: 3.7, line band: 3.64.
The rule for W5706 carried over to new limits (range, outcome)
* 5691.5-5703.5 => 3.73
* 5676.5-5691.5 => 3.63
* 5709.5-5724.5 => 3.73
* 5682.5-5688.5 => 3.81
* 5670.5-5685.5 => 3.62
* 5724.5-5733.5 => 3.77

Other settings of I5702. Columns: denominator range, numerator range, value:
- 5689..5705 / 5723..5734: 1.03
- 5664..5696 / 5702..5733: 1.01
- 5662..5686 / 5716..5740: 1.05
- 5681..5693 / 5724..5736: 1.04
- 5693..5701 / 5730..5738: 1.03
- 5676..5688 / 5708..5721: 1.02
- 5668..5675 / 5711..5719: 1.01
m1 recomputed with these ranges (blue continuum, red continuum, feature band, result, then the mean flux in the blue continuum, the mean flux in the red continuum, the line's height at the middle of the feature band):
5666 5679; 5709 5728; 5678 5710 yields 0.4 AA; 3.72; 3.72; 3.72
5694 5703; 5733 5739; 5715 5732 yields 0.2 AA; 3.72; 3.89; 3.83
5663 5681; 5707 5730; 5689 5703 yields 0.0 AA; 3.68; 3.74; 3.71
